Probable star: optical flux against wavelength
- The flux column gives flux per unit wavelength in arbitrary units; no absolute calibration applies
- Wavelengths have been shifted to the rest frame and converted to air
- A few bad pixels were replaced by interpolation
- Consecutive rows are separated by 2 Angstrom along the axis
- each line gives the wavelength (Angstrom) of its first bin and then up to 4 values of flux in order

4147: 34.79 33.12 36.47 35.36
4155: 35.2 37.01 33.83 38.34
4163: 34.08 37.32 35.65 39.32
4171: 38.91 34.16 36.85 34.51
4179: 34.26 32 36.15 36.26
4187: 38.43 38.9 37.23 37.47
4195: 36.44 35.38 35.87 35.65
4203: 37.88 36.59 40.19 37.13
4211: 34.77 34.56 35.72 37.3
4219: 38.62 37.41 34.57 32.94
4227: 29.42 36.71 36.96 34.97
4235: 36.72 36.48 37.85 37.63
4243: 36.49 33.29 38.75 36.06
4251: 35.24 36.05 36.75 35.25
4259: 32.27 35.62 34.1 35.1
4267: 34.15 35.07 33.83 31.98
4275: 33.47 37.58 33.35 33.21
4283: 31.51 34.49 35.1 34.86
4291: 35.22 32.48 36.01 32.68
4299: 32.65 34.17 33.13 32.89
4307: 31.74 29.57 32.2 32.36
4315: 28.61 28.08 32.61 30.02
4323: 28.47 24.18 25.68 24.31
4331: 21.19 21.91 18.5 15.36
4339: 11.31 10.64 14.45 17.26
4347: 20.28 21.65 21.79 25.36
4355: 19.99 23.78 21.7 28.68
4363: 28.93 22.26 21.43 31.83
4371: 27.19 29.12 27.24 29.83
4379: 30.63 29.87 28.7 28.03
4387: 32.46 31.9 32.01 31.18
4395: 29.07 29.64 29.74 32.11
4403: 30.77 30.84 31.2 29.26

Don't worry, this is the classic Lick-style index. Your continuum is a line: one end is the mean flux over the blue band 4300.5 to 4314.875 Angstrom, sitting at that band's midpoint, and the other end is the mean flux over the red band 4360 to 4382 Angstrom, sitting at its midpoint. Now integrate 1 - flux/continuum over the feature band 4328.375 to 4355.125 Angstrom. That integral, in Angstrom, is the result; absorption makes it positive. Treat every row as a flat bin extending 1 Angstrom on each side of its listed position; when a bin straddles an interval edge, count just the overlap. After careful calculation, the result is 9.91 Angstrom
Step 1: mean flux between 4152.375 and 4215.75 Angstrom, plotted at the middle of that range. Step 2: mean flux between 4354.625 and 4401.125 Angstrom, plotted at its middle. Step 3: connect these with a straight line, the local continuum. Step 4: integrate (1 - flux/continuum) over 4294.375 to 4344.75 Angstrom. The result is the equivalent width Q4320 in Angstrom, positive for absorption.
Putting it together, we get 7.39 Angstrom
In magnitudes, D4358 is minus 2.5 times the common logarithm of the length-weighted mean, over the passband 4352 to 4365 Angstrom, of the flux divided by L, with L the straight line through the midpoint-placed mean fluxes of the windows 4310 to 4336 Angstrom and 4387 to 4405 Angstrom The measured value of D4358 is 0.17 mag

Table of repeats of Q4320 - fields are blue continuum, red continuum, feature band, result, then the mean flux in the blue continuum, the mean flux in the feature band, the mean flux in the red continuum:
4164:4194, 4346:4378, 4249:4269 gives -2.2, 36.5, 35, 25.1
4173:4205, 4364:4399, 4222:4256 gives -1.4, 36.2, 35.7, 29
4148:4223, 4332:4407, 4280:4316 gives -4.0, 36.3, 32.9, 25.4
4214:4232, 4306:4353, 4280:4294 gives -2.7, 35.5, 33.8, 23.6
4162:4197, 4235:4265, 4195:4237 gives 0.1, 36.3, 36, 35.8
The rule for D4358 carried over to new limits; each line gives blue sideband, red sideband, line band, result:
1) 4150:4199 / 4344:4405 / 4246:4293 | -0.09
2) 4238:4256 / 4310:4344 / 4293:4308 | -0.19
